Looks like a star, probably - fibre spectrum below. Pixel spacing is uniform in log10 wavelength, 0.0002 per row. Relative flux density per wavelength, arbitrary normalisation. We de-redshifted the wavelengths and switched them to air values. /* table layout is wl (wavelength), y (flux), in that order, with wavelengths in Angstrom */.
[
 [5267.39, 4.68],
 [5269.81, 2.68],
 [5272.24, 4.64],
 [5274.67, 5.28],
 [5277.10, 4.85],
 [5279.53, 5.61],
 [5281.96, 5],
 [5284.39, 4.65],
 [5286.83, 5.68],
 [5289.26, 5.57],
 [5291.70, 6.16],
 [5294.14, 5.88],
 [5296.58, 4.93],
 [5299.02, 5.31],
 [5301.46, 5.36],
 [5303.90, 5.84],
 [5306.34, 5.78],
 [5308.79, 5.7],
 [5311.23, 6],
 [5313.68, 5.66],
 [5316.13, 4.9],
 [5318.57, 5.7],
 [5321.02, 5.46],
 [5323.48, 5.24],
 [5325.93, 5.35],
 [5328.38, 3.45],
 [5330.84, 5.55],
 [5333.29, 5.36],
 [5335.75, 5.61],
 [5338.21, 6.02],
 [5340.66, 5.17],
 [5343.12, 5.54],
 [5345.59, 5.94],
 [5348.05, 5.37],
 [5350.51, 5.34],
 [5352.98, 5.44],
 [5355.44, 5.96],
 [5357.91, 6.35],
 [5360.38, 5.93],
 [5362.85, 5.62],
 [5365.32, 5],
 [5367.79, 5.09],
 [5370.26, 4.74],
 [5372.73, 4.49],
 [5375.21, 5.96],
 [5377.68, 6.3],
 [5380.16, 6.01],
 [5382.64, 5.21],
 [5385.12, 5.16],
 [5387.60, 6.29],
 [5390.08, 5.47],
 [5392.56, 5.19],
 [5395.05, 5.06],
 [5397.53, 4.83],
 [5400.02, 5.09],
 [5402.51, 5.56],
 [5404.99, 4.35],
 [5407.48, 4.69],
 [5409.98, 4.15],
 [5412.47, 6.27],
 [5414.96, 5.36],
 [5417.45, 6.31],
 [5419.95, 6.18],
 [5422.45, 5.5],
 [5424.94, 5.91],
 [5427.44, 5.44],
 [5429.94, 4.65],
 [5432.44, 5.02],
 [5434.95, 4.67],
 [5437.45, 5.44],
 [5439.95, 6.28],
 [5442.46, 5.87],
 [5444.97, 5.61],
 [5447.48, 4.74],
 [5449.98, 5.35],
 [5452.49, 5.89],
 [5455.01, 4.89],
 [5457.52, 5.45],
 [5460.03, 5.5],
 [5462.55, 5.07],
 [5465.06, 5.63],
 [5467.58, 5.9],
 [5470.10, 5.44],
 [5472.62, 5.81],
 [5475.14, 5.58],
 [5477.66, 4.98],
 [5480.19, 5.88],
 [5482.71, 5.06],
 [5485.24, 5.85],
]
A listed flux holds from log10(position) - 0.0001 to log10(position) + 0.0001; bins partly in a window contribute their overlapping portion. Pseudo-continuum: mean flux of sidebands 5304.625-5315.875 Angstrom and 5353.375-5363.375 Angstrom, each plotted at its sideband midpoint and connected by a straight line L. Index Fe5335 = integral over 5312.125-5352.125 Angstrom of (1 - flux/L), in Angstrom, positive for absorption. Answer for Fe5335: 3.1 Angstrom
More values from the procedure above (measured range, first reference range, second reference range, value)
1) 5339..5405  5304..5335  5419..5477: -0.52 Angstrom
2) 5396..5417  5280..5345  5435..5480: 1.45 Angstrom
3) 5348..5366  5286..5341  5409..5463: -0.67 Angstrom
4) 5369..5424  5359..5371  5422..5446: -0.06 Angstrom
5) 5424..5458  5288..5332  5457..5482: 0.84 Angstrom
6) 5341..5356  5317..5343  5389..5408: -0.94 Angstrom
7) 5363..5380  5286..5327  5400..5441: 0.33 Angstrom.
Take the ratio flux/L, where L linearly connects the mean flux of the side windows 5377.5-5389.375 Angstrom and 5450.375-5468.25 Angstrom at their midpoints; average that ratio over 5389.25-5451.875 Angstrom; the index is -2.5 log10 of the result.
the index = 0.05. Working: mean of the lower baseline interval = 5.73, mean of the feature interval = 5.33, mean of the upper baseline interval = 5.45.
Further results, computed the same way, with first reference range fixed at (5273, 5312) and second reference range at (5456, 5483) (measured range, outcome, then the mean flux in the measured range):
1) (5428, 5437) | 0.13 mag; 4.89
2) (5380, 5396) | 0.00 mag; 5.46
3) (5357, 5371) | 0.00 mag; 5.46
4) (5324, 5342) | 0.05 mag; 5.22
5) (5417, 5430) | -0.05 mag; 5.72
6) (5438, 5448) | -0.04 mag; 5.67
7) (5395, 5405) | 0.09 mag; 5.05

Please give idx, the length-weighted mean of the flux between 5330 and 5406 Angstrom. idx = 5.45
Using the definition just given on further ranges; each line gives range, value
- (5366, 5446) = 5.38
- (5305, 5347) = 5.44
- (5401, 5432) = 5.35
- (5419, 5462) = 5.42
